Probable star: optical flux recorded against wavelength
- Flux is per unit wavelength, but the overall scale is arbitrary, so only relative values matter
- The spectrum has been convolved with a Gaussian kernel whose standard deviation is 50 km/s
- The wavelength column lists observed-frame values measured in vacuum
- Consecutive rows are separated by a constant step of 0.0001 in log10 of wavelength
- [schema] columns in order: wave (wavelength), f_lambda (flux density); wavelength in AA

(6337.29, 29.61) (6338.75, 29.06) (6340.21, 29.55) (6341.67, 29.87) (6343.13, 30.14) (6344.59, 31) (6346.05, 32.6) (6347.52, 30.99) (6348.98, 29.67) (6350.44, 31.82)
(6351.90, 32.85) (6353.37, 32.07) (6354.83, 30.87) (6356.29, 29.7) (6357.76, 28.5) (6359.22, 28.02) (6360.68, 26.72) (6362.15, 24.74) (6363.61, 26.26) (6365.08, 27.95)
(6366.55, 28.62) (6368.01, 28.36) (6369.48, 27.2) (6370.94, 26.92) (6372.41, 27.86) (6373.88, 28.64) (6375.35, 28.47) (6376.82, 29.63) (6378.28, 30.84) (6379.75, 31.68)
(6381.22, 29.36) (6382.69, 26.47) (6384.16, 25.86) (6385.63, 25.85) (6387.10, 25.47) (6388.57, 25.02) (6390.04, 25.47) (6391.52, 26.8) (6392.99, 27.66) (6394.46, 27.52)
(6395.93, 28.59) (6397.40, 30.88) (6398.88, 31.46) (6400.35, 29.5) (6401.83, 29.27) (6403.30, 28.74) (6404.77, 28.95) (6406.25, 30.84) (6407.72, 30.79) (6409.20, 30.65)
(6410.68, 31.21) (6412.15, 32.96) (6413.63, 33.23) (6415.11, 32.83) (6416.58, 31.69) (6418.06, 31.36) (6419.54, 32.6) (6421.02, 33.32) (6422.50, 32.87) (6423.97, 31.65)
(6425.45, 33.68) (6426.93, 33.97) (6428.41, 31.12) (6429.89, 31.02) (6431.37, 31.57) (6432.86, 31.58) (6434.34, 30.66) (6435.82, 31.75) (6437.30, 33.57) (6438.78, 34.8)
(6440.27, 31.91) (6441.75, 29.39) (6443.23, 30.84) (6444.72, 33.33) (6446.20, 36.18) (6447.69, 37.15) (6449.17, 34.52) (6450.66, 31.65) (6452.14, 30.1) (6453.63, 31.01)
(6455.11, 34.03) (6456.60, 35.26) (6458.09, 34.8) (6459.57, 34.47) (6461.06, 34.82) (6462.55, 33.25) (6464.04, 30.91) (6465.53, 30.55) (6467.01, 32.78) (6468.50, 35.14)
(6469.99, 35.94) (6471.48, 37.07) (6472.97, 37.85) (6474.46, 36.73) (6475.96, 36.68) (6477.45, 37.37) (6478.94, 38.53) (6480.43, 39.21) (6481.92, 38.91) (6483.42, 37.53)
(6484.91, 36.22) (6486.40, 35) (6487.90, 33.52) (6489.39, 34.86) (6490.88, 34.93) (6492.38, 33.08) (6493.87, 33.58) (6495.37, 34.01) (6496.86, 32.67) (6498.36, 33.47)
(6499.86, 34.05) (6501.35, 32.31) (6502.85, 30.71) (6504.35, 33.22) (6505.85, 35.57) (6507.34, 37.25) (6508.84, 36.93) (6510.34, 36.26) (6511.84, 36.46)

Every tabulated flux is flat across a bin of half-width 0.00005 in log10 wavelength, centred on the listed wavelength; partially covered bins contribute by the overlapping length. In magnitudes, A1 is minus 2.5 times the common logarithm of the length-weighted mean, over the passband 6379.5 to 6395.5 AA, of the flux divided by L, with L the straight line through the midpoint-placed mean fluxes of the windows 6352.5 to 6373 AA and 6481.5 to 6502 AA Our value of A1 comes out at 0.095 mag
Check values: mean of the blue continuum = 28.2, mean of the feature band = 26.9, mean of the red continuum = 34.5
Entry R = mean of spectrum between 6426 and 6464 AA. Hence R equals 32.9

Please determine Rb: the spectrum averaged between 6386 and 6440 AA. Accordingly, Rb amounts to 30.7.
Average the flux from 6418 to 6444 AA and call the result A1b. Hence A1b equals 32.1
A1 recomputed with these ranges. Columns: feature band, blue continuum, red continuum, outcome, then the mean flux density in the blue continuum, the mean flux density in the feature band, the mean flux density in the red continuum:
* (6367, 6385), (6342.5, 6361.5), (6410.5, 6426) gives 0.099 mag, 30.3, 28.4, 32.5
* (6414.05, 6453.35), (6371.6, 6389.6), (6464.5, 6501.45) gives -0.026 mag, 27.9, 32.5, 35.3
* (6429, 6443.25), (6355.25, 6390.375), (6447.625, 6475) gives 0.016 mag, 27.7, 31.7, 34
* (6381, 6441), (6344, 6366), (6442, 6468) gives 0.045 mag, 29.6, 30.4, 33.2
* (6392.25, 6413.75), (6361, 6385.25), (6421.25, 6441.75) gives 0.004 mag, 28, 30.1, 32.2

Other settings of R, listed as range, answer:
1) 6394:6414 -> 30.3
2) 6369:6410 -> 28.5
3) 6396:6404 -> 29.9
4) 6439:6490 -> 34.6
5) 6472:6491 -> 36.8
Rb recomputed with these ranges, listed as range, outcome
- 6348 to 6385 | 28.8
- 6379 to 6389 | 27.2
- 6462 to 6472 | 33.6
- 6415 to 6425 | 32.4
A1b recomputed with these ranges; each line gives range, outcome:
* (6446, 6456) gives 33.4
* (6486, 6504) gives 33.5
